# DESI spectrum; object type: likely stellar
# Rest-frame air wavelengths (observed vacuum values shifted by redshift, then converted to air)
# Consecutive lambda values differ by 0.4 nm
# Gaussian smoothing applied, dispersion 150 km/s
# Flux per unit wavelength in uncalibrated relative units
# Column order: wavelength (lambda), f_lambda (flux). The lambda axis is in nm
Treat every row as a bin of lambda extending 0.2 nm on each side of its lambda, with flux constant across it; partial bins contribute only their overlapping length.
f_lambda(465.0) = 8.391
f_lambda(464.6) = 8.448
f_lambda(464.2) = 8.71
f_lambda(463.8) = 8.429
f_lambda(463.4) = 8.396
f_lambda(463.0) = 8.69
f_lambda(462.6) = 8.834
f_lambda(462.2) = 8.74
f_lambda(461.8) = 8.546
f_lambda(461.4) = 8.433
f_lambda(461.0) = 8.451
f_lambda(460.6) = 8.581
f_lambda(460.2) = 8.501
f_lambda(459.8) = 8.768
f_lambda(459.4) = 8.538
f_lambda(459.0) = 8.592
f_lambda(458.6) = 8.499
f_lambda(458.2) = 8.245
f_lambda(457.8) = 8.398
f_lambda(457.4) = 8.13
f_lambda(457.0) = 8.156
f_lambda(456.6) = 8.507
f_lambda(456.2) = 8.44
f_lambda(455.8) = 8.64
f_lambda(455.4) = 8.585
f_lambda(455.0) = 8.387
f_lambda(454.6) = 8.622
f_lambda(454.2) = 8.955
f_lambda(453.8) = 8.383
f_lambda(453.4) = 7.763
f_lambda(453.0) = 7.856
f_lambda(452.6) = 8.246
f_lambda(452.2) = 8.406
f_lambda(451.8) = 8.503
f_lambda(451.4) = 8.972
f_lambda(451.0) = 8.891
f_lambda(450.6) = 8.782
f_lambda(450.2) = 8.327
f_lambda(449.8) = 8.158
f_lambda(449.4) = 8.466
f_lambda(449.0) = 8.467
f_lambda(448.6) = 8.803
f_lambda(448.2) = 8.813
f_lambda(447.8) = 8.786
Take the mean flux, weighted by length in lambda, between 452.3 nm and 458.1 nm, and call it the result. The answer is 8.36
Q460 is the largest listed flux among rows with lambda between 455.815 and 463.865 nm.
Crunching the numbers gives 8.834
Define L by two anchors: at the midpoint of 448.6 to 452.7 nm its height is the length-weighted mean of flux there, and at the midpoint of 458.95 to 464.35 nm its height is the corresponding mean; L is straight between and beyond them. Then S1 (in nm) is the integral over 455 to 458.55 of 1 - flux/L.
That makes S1 0.072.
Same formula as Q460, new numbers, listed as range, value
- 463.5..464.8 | 8.71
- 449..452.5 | 8.972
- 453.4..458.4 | 8.955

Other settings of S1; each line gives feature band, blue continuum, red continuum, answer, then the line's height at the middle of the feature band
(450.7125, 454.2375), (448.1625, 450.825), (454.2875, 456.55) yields 0.05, 8.54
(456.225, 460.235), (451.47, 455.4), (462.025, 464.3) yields 0.03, 8.5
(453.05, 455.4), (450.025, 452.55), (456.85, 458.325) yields 0.01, 8.44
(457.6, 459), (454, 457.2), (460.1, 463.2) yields 0.03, 8.56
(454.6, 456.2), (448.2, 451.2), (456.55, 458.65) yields -0.03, 8.37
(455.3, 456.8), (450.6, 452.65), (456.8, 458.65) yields -0.03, 8.37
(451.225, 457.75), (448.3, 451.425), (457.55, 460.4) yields 0.11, 8.55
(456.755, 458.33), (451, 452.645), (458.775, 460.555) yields 0.07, 8.6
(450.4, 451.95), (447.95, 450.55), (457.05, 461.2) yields -0.05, 8.51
